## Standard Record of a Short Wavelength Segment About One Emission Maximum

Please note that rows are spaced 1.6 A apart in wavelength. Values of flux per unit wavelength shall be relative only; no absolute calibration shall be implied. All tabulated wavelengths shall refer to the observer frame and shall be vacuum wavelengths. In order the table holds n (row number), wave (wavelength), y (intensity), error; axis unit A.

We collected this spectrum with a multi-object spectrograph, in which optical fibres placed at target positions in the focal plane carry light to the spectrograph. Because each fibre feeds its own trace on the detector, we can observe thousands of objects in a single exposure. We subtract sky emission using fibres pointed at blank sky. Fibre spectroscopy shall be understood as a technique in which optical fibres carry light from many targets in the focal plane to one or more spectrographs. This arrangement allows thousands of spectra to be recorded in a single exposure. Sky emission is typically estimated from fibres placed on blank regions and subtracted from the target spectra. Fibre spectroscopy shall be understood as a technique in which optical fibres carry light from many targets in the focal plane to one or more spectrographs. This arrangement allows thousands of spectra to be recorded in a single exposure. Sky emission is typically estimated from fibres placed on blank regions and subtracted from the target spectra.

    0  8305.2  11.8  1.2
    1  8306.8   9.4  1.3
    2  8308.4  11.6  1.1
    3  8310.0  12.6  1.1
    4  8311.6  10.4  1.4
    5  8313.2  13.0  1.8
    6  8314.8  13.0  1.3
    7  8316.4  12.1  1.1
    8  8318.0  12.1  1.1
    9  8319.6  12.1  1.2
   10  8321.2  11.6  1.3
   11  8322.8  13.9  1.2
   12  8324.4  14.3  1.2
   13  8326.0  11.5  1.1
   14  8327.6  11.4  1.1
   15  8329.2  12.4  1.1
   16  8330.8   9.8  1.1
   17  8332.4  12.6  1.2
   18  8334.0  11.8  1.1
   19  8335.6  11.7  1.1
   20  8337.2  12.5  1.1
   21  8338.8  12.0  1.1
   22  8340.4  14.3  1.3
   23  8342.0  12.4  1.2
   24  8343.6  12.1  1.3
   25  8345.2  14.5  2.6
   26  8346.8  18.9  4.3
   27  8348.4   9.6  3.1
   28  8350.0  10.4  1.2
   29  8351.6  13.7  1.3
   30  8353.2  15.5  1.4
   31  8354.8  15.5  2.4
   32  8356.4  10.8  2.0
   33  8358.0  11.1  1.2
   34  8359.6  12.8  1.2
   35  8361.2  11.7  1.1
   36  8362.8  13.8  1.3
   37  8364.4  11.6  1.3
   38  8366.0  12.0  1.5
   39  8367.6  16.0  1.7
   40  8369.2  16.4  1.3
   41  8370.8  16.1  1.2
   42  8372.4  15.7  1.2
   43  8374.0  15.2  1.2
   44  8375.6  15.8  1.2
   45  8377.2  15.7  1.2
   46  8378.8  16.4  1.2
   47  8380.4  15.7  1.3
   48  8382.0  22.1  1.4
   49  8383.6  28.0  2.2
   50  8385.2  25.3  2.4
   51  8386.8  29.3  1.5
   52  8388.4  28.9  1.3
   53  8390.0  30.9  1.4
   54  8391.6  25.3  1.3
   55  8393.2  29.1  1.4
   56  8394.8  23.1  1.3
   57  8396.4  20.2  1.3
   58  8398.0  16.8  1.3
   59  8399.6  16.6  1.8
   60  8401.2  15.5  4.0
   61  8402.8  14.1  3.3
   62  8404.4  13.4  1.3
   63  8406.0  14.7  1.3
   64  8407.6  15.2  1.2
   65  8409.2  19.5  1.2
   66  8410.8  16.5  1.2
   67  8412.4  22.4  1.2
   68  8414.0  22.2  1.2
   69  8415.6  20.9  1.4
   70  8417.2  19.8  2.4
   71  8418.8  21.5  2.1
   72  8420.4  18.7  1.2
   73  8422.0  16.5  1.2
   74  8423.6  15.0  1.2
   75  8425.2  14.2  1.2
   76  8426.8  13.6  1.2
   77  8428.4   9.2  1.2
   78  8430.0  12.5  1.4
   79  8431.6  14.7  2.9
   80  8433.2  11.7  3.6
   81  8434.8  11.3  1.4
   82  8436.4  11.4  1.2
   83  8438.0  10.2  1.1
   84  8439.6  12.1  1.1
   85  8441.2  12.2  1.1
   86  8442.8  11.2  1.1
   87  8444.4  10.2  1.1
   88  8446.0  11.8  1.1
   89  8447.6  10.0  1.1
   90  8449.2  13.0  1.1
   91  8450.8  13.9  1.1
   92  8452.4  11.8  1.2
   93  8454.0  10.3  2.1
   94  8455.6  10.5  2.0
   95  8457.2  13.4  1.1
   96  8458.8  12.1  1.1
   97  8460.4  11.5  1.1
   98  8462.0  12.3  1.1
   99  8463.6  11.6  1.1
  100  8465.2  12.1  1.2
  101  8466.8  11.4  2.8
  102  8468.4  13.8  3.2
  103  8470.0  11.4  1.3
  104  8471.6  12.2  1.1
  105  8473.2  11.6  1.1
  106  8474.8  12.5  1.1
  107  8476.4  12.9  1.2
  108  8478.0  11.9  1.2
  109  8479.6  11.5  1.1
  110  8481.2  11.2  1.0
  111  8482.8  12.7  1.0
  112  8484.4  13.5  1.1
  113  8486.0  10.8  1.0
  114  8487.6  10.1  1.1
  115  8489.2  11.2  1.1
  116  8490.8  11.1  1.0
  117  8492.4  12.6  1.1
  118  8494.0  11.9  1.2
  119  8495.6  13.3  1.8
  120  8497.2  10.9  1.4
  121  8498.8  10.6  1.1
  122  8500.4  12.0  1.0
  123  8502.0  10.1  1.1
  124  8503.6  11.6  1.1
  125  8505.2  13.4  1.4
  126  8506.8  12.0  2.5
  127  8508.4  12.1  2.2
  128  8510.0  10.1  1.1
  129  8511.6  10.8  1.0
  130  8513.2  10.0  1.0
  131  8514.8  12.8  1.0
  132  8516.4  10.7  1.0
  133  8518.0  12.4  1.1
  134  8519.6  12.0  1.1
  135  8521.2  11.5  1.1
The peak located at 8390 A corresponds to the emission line H-alpha 6563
